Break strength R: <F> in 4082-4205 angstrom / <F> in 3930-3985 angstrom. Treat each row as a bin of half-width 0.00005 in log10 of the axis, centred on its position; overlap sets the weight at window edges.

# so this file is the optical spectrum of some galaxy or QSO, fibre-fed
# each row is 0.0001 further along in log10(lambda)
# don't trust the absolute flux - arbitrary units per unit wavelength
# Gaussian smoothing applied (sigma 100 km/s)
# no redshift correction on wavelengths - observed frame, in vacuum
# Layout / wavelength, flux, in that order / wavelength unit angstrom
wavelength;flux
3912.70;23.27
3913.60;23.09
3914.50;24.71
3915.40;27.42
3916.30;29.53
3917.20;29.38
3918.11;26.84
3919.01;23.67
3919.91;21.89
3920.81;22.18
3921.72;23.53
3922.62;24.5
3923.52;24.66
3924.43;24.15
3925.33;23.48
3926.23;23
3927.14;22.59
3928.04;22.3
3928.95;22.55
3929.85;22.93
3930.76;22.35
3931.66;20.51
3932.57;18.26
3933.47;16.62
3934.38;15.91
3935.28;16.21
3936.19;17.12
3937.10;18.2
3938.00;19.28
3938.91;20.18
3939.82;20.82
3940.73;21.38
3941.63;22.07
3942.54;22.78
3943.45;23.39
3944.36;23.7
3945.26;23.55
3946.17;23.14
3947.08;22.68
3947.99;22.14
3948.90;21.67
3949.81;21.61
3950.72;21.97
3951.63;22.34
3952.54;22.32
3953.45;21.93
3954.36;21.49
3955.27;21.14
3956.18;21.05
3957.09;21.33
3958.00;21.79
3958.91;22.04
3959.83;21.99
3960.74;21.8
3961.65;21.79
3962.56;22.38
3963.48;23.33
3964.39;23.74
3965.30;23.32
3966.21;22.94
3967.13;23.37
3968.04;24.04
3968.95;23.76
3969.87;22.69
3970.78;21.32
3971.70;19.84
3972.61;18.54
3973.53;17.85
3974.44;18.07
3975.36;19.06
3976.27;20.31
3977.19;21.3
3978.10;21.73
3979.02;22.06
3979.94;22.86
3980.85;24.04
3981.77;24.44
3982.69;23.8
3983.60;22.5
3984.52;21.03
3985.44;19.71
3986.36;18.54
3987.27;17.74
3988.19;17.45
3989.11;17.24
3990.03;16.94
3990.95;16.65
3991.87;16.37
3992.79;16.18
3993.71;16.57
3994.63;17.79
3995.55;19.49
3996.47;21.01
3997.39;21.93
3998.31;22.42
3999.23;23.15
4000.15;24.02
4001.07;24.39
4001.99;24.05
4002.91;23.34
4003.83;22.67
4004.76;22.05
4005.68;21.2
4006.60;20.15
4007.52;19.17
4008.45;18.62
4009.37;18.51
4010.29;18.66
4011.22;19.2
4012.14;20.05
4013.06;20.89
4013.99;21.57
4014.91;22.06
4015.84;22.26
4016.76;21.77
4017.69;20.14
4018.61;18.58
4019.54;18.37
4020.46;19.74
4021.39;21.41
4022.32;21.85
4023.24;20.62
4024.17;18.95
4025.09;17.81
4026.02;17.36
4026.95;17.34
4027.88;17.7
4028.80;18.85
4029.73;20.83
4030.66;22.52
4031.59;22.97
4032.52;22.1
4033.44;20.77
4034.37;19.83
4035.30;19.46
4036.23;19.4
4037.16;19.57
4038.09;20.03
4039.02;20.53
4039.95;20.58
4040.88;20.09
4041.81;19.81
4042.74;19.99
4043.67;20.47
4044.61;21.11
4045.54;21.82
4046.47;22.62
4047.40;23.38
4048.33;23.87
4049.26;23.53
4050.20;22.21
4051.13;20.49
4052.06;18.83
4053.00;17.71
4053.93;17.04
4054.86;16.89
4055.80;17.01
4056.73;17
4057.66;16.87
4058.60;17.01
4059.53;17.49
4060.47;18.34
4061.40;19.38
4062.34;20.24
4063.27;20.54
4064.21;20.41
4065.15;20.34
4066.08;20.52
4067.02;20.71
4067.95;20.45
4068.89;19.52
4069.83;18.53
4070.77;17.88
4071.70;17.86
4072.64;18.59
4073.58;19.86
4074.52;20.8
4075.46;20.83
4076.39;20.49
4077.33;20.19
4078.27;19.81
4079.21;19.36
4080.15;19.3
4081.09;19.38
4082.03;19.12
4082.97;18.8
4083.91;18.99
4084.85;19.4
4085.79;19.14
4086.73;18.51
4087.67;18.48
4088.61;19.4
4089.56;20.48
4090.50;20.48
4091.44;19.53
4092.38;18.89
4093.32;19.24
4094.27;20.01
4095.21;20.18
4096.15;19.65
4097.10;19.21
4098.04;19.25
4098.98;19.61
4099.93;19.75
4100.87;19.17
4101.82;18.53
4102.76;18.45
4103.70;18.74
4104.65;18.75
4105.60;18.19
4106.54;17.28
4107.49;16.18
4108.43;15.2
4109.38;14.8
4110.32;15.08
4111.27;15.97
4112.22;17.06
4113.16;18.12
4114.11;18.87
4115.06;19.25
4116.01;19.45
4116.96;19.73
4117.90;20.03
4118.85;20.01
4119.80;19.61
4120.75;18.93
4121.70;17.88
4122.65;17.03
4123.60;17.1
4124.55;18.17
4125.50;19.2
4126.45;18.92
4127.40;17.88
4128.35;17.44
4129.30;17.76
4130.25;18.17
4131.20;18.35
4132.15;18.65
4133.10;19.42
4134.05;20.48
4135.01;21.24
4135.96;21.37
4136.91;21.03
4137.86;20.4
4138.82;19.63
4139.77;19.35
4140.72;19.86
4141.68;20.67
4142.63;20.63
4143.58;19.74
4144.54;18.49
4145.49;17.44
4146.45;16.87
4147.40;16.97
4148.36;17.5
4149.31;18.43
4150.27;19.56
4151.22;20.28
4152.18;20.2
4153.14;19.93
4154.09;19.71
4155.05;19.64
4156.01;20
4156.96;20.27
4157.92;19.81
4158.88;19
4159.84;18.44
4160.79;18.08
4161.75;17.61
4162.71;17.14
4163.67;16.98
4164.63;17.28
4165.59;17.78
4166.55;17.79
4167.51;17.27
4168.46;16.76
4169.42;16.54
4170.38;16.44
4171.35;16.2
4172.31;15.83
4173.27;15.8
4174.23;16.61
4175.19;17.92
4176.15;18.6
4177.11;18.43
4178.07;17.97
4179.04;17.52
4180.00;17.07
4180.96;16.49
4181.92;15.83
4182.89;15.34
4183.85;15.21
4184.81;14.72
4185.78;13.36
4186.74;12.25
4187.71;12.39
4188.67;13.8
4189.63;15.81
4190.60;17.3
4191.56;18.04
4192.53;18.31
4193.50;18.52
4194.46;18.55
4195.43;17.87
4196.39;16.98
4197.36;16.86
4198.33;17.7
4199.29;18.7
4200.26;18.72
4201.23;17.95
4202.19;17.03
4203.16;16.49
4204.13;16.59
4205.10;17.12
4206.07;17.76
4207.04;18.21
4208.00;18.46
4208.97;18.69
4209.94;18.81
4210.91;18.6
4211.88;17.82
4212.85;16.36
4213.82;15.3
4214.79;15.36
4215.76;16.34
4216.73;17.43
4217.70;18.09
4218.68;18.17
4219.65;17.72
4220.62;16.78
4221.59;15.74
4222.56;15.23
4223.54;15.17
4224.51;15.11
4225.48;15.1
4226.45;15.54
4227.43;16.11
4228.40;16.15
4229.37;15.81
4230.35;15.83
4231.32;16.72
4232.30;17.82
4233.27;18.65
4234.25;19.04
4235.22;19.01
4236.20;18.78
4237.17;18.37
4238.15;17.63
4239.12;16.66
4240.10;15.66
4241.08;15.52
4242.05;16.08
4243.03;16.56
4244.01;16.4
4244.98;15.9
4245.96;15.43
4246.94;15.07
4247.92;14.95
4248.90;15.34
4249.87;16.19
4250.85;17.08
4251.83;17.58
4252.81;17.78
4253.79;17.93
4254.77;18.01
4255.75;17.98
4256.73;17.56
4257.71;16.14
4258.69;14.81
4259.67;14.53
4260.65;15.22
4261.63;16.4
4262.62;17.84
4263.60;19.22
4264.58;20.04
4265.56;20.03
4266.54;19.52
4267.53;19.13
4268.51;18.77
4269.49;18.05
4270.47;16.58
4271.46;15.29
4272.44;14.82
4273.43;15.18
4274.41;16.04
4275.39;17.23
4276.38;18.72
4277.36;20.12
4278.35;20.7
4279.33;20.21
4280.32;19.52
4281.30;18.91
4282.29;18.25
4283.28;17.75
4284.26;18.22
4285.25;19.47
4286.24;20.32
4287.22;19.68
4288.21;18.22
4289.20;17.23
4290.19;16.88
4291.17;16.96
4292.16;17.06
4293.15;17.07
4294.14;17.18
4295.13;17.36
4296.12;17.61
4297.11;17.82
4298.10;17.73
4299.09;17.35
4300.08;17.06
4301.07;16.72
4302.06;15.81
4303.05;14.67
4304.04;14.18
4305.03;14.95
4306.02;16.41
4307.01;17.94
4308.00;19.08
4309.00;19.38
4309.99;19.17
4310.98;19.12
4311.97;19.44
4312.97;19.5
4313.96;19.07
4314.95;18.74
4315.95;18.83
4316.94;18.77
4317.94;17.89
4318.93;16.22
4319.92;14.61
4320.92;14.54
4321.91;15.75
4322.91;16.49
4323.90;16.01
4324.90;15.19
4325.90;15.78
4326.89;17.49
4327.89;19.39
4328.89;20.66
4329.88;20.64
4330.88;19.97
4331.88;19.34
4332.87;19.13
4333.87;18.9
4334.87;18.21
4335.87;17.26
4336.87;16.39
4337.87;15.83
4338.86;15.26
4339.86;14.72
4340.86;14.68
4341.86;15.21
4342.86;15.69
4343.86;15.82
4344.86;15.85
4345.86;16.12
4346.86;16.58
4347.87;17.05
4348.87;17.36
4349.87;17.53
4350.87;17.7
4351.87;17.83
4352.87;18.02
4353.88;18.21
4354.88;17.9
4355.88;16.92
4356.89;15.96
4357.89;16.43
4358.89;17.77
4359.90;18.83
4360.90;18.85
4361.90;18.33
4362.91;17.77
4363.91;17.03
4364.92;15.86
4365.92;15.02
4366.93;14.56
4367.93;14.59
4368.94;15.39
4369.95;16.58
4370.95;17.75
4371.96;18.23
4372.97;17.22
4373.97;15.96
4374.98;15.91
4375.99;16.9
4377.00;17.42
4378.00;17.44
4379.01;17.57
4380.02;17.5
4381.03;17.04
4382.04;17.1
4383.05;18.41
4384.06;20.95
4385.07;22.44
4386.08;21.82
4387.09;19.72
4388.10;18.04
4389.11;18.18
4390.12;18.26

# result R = 0.8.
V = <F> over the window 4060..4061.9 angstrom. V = 18.9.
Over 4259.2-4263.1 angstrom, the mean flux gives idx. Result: 16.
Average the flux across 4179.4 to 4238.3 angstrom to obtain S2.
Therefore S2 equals 16.8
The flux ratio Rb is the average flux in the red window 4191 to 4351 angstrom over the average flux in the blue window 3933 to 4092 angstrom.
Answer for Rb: 0.85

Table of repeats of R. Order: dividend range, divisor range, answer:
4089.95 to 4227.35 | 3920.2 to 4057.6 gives 0.86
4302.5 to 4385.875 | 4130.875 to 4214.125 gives 0.97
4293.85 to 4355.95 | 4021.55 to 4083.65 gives 0.87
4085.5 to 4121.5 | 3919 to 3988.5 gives 0.87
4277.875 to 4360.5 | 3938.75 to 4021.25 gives 0.83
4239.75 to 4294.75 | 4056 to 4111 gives 0.92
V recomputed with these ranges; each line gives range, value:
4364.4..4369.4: 15.1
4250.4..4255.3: 17.7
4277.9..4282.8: 19.5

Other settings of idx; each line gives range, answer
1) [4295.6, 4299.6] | 17.6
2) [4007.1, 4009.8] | 18.7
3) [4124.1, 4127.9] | 18.5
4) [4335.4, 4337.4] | 16.8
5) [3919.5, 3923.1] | 23.1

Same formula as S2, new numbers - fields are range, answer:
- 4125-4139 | 19.3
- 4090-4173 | 18.6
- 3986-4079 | 19.9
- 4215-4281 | 17.1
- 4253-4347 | 17.5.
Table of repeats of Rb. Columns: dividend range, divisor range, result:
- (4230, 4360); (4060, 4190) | 0.94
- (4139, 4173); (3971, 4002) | 0.91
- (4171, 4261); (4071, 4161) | 0.88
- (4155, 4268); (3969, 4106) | 0.85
